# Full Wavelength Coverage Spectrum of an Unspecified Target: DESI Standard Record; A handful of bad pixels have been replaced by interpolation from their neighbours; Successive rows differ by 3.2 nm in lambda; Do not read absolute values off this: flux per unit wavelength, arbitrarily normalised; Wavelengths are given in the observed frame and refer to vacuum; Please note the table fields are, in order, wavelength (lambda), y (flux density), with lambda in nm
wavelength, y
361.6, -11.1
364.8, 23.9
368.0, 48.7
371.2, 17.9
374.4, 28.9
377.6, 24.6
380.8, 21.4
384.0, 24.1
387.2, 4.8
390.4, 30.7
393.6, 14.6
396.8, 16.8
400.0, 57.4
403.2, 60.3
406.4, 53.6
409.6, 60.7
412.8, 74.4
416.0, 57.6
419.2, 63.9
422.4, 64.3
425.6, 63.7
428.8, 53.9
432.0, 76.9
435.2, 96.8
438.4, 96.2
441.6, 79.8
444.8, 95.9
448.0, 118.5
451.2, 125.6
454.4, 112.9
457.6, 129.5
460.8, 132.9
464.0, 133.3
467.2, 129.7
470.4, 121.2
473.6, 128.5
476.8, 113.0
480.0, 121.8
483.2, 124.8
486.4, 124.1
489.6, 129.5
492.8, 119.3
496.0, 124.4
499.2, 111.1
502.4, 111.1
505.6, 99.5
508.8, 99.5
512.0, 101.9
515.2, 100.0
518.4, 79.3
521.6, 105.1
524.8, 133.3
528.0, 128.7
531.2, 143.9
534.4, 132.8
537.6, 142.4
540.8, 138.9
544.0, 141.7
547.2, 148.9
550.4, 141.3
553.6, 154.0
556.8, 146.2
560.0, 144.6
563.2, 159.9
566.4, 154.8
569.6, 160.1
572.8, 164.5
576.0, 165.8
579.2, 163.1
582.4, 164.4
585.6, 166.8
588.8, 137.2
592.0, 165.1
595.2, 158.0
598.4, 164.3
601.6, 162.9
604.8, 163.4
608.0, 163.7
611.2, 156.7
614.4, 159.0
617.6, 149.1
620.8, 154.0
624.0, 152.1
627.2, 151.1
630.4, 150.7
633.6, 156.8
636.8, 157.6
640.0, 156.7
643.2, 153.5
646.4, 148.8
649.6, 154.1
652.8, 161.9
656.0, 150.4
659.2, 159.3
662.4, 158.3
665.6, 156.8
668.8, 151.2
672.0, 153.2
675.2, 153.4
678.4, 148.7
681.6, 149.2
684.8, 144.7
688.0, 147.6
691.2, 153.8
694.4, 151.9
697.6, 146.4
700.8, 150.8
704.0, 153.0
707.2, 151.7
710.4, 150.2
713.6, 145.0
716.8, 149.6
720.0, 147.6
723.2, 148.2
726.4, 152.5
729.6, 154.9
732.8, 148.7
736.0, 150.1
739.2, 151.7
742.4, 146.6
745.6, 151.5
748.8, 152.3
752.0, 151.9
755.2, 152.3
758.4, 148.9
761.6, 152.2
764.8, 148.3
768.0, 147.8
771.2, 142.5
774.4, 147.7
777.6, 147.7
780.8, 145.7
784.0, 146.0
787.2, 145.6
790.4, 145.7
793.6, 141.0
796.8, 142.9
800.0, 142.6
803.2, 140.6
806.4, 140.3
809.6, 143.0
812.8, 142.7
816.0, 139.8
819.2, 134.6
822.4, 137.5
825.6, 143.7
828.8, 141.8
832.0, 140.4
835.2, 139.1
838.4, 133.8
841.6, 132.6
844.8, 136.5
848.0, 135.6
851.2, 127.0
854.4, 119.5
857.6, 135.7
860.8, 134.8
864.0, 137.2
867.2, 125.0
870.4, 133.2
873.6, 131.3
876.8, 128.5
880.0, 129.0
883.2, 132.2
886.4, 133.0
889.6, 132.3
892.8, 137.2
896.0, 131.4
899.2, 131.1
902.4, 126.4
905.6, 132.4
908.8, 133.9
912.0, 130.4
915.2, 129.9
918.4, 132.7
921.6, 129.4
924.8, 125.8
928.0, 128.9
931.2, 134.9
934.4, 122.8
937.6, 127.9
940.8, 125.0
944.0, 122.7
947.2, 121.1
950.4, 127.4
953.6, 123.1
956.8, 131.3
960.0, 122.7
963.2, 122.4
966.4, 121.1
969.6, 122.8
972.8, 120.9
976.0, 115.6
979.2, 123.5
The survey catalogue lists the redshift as 0.000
